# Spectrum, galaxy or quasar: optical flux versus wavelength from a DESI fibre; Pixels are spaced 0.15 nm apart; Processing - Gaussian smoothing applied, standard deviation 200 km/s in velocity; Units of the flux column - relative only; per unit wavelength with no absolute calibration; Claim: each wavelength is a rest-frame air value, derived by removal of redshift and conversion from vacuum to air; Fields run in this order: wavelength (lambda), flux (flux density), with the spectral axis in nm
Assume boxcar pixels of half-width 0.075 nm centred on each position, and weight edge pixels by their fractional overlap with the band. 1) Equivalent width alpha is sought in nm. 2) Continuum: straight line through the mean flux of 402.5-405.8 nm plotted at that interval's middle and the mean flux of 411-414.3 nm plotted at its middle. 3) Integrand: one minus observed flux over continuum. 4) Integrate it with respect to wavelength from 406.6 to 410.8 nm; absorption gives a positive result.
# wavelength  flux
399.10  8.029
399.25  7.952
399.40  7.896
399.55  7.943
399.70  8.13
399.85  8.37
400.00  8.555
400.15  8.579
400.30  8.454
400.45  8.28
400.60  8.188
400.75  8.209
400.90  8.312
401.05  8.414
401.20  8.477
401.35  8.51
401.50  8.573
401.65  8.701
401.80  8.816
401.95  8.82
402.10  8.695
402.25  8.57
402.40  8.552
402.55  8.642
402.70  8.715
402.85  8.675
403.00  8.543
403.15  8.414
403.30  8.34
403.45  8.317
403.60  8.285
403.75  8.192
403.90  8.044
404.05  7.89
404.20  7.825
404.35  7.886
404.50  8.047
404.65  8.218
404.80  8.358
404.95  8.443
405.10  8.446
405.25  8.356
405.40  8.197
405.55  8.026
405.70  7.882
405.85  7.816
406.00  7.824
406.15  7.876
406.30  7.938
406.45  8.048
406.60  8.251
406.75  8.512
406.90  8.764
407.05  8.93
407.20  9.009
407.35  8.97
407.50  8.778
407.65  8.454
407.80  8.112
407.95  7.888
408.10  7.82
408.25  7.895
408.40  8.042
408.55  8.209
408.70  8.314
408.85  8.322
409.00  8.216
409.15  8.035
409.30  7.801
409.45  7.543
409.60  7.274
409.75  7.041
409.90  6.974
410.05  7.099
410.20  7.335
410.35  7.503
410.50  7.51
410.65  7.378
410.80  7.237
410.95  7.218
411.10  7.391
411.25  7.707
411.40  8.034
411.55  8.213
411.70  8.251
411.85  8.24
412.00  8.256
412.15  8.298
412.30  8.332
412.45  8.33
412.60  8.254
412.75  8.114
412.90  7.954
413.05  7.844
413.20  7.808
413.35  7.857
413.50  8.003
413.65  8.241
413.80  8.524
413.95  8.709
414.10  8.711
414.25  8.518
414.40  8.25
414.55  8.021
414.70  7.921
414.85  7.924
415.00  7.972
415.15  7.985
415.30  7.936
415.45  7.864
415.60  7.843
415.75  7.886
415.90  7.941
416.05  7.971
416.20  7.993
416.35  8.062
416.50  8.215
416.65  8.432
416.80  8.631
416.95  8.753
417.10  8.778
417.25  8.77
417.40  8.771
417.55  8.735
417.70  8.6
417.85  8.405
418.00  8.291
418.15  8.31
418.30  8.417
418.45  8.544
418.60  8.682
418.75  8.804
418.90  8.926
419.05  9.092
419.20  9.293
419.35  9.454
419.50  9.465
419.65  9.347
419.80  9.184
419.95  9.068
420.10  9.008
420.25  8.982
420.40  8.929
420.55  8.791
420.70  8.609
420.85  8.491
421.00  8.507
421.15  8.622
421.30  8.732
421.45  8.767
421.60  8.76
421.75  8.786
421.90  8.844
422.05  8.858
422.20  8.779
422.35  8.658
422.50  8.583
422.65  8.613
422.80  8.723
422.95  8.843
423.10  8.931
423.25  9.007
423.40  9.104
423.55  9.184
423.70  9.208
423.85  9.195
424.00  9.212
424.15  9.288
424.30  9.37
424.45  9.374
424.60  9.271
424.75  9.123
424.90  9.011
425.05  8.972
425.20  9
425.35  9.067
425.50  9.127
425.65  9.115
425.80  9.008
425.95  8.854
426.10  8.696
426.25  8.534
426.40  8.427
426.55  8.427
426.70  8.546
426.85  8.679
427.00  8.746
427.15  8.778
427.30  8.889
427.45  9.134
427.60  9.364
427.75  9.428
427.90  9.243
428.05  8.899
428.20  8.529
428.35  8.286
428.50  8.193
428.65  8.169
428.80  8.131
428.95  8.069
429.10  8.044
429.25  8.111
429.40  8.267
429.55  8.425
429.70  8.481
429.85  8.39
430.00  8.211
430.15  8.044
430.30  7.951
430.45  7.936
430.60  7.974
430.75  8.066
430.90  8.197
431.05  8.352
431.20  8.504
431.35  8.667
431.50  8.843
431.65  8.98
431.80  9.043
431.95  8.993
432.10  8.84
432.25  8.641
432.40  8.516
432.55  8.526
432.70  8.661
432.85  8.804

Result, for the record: 0.11 nm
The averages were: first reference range 8.25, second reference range 8.15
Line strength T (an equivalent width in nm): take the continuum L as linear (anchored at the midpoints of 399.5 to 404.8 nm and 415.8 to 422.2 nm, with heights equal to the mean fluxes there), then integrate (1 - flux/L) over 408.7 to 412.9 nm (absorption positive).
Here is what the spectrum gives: 0.37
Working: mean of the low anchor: 8.38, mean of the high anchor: 8.7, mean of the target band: 7.79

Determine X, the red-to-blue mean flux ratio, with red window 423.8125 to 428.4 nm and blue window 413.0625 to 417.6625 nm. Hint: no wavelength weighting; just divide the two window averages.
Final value 1.1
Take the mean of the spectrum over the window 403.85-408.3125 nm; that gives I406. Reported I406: 8.22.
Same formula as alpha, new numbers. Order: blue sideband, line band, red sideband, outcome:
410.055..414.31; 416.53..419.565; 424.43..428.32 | -0.14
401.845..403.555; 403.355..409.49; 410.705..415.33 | 0.14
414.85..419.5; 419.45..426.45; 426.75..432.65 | -0.37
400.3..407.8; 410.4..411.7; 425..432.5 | 0.12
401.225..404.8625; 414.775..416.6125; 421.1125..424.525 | 0.16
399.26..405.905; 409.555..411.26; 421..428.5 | 0.25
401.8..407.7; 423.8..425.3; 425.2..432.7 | -0.11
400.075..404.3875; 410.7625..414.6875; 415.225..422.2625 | 0.21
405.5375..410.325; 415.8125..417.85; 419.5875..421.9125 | 0.04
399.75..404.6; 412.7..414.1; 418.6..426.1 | 0.09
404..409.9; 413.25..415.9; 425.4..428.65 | 0.08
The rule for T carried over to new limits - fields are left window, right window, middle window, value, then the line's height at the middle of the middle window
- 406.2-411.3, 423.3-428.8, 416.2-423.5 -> -0.171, 8.56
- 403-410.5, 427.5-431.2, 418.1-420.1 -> -0.180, 8.24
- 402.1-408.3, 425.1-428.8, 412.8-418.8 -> 0.186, 8.53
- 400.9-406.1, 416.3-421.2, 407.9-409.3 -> 0.067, 8.48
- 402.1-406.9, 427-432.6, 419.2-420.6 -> -0.123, 8.41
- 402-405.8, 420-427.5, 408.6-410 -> 0.122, 8.46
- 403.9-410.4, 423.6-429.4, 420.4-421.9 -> -0.015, 8.61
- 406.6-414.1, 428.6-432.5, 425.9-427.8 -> -0.111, 8.31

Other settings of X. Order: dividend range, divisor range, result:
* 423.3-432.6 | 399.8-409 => 1.04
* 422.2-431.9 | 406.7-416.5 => 1.09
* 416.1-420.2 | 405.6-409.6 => 1.07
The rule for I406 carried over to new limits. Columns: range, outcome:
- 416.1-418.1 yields 8.49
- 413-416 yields 8.09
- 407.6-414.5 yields 7.93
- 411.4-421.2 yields 8.44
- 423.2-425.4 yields 9.16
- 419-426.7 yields 8.94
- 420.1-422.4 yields 8.75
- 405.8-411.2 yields 7.93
